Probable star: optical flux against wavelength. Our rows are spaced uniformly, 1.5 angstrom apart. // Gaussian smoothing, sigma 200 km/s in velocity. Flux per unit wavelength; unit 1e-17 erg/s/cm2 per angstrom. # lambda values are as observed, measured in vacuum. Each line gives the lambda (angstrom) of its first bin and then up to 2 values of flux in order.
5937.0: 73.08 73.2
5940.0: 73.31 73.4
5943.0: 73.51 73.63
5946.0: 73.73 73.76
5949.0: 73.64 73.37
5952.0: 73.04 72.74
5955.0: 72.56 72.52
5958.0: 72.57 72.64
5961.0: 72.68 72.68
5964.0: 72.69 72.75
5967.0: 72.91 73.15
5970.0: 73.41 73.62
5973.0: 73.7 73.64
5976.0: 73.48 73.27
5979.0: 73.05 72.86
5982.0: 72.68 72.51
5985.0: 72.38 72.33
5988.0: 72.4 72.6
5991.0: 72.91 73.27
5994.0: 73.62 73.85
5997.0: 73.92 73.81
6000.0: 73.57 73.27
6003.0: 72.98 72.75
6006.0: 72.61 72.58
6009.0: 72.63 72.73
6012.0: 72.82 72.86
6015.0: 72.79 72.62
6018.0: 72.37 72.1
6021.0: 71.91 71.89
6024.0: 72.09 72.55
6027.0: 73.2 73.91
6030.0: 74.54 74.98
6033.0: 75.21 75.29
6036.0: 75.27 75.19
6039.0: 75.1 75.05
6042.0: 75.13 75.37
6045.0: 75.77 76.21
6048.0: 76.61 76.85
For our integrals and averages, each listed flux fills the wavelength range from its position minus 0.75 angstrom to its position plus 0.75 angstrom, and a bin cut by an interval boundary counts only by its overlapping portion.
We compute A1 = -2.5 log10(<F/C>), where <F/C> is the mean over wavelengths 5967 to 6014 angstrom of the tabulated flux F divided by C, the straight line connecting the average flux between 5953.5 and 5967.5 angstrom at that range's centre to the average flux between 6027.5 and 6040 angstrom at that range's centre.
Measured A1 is 0.01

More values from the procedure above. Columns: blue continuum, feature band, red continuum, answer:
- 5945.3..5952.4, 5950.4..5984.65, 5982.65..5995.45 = 0.00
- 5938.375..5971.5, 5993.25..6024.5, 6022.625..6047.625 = 0.02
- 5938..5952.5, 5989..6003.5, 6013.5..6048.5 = 0.01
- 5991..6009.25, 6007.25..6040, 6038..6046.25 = 0.01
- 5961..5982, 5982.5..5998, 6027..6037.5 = 0.01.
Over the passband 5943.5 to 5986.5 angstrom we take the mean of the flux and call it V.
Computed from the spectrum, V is 73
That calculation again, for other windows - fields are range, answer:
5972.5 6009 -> 73.1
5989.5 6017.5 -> 73.1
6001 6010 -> 72.8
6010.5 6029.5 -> 72.6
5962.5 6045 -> 73.4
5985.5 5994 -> 72.8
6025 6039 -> 74.5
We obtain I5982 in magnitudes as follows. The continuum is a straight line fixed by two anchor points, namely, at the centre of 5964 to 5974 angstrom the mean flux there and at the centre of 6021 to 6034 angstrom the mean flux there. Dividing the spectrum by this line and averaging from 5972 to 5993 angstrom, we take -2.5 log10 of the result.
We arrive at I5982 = 0.005 mag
